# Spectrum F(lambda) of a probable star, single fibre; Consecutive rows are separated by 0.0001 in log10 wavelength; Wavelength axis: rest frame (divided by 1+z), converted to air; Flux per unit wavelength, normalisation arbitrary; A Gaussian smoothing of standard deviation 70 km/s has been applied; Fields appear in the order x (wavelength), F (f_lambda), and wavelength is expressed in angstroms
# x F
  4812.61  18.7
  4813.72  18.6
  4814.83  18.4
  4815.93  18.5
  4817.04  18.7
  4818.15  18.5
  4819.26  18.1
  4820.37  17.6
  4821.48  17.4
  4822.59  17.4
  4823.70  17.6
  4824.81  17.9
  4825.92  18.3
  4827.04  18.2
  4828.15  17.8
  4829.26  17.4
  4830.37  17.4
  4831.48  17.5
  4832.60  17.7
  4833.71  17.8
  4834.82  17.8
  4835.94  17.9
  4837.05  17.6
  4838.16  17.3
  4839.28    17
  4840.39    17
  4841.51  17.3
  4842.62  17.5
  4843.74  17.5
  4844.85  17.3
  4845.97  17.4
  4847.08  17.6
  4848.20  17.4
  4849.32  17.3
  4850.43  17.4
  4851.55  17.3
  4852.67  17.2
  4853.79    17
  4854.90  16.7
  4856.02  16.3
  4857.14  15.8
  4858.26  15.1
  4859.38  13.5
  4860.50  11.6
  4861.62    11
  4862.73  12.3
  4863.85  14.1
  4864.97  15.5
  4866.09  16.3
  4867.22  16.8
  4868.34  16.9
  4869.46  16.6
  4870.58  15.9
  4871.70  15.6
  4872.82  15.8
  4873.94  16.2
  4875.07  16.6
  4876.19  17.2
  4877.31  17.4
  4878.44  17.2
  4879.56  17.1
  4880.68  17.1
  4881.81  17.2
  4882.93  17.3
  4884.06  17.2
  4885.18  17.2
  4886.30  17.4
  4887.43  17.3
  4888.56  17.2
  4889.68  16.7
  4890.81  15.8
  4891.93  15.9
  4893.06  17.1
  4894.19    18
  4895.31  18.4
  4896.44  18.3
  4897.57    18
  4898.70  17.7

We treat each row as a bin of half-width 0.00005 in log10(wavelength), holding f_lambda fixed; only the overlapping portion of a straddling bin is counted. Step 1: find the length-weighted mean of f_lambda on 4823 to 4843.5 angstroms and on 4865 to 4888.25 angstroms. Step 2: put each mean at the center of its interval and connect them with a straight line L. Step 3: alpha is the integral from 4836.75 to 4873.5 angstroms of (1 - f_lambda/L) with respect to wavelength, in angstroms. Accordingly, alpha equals 2.27 angstroms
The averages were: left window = 17.6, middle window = 16.1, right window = 16.8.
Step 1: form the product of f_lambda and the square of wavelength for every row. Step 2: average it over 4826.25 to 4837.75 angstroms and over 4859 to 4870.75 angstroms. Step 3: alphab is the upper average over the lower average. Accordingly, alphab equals 0.8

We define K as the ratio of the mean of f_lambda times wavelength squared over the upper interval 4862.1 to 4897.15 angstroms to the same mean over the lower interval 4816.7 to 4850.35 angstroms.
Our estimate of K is 1.0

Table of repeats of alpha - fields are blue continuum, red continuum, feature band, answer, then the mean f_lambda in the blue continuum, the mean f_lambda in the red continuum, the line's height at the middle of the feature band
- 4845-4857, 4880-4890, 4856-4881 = 2.4 angstroms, 17.1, 17.2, 17.2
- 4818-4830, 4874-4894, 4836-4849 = 0.1 angstroms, 17.8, 17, 17.6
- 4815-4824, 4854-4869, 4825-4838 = -0.5 angstroms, 18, 14.8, 17.1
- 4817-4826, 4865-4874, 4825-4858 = -0.3 angstroms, 17.9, 16.2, 17.2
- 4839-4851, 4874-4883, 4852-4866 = 2.0 angstroms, 17.3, 17.1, 17.2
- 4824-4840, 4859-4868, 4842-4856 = -1.4 angstroms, 17.7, 14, 15.7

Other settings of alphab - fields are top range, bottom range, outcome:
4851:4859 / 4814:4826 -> 0.92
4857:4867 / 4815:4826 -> 0.79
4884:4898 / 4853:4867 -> 1.19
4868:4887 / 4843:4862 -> 1.05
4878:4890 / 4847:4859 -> 1.04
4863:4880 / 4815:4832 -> 0.93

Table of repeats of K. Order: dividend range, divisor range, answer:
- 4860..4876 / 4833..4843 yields 0.88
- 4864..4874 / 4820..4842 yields 0.93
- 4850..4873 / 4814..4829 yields 0.87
